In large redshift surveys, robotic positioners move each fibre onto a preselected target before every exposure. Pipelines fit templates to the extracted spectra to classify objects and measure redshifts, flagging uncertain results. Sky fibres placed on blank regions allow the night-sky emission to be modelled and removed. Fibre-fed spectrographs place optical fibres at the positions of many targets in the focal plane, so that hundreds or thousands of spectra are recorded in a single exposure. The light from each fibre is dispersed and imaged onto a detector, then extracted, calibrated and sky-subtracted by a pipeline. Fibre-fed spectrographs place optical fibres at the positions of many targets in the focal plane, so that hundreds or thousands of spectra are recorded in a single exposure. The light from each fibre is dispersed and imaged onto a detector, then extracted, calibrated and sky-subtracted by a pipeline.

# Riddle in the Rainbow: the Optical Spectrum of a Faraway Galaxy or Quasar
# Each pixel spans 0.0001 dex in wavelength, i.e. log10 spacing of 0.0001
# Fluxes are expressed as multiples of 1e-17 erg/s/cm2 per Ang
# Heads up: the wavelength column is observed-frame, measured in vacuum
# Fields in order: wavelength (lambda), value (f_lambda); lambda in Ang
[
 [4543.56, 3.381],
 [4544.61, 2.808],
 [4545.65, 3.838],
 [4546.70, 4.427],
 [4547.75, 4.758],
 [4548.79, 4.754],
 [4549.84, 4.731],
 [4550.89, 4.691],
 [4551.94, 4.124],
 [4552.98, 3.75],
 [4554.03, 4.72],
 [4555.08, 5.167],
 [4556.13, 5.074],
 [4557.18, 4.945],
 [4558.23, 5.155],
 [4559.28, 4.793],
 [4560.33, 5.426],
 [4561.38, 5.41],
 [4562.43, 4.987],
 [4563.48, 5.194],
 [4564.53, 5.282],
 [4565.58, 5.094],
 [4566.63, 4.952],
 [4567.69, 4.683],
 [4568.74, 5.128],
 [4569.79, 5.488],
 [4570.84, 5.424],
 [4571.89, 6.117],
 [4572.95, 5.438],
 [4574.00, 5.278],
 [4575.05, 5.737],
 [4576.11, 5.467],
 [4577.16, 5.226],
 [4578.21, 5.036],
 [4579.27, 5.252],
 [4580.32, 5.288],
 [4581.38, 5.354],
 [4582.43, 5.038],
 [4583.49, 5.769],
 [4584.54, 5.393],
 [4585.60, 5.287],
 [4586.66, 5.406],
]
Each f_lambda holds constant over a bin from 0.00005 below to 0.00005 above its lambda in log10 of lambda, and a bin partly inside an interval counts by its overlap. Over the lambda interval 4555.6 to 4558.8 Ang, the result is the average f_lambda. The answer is 5.05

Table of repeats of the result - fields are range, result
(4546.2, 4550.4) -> 4.67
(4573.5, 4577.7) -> 5.43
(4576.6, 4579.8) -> 5.19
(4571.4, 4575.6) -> 5.63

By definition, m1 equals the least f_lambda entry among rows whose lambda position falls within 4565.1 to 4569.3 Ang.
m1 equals 4.683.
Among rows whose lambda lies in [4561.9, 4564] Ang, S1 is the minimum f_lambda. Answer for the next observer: 4.987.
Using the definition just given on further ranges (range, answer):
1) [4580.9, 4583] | 5.038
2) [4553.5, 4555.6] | 4.72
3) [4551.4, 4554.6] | 3.75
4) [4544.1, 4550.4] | 2.808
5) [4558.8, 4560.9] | 4.793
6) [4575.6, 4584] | 5.036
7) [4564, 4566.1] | 5.094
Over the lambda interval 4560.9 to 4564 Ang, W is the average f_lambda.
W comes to 5.2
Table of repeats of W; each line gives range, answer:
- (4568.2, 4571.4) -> 5.37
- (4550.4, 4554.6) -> 4.33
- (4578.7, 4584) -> 5.33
